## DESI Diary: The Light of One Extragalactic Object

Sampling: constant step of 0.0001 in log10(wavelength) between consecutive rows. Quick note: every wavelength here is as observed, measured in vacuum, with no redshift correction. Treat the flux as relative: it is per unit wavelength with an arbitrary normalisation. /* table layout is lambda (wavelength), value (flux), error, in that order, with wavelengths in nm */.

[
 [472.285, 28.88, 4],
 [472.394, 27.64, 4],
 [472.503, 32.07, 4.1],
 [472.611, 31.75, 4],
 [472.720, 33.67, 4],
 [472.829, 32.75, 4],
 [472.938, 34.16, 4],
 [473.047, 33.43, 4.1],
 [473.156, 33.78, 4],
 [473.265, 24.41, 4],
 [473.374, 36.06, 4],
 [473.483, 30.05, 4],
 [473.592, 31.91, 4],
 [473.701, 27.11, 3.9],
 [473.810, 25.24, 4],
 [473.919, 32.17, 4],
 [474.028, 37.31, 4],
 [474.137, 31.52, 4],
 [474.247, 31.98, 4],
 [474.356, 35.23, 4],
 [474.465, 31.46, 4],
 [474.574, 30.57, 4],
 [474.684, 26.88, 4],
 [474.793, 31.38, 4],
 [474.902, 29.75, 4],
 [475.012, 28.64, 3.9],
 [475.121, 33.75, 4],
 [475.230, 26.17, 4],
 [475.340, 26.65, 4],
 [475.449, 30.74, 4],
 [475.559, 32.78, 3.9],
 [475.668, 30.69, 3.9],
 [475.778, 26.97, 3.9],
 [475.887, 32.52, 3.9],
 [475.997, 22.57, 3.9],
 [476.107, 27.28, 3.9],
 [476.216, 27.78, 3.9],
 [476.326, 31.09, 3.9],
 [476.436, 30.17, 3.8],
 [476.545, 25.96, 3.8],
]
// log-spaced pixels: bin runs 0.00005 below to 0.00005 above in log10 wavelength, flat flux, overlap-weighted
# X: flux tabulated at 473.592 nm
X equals 31.91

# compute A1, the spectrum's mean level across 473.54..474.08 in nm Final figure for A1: 30.7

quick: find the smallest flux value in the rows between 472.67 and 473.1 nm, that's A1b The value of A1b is 32.75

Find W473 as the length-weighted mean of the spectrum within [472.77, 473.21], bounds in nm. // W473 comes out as 33.5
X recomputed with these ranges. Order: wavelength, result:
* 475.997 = 22.57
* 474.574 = 30.57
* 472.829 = 32.75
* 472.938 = 34.16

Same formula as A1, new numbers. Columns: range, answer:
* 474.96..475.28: 29.7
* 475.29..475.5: 28.8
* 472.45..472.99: 32.9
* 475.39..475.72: 31.4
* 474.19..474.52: 32.9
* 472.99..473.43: 31.9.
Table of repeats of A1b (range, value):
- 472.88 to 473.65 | 24.41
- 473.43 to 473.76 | 27.11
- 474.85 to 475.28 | 26.17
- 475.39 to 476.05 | 22.57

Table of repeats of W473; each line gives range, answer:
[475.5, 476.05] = 29.1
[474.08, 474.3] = 31.7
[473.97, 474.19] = 34.4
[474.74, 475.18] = 30.9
